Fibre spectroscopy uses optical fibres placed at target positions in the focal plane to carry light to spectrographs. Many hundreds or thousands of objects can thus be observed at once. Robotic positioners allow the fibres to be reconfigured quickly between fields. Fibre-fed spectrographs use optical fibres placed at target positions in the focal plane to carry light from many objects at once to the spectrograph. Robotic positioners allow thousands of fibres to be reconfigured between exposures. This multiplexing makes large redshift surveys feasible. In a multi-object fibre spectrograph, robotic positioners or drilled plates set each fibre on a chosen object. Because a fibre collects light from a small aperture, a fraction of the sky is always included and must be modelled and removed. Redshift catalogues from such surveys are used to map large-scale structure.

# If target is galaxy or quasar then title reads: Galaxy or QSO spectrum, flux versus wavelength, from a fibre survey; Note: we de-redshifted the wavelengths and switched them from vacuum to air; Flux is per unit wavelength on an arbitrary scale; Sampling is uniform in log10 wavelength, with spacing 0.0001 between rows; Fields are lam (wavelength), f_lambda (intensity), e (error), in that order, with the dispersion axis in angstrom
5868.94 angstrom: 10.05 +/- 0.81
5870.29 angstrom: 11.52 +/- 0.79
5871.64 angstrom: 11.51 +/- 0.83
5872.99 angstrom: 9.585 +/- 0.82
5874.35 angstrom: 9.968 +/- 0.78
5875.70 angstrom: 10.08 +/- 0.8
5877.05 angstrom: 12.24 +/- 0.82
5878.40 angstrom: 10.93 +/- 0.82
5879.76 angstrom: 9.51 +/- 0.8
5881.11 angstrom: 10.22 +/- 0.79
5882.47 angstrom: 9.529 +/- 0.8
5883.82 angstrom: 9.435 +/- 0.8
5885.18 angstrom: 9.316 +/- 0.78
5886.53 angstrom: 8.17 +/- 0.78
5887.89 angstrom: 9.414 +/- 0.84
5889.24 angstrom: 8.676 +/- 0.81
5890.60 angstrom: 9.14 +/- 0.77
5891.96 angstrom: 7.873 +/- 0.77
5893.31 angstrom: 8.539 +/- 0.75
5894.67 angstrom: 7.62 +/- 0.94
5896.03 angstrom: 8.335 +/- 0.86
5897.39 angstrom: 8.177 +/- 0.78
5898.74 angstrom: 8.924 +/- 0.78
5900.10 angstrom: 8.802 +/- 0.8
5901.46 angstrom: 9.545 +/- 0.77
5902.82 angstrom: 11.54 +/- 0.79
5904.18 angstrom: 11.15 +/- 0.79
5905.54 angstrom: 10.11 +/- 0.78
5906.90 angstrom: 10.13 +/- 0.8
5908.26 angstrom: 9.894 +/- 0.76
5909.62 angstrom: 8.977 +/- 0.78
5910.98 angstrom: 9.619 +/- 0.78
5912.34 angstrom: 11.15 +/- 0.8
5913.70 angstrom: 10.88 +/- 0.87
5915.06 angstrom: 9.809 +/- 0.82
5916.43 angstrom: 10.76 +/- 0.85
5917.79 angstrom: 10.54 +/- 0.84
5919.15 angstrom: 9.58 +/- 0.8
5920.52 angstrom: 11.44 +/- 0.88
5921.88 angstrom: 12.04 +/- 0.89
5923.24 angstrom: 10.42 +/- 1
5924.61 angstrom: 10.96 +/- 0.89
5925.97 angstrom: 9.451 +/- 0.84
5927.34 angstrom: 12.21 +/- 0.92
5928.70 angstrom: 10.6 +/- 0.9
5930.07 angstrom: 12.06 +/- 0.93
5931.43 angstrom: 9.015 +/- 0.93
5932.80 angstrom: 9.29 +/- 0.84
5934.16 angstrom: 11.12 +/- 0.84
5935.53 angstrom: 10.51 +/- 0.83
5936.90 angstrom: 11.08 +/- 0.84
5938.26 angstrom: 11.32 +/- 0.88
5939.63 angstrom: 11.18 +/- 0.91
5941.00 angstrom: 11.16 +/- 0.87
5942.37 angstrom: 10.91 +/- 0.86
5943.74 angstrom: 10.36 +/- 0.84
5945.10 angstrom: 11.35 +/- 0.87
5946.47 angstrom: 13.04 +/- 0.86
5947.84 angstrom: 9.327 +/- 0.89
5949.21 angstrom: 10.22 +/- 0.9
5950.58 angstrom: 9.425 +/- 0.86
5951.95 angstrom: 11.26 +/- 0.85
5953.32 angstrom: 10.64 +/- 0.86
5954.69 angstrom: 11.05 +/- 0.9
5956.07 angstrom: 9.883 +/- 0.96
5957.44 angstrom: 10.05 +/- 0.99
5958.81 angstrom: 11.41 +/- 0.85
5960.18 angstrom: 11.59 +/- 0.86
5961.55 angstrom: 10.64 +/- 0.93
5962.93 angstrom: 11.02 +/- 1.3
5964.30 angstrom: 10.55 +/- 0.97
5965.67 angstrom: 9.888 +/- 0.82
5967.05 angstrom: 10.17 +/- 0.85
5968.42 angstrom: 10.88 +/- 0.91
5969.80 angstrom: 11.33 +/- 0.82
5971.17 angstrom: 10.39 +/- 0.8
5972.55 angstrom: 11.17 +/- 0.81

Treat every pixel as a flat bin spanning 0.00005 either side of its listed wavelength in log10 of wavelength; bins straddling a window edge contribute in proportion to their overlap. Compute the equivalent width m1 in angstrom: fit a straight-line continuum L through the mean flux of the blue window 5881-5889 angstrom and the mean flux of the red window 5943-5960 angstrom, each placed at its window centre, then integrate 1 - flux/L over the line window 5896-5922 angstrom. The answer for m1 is -0.8 angstrom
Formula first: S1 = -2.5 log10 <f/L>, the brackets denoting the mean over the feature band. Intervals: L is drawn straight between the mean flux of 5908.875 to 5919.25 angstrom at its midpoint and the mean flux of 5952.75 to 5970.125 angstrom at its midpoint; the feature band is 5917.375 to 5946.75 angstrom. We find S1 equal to -0.05 mag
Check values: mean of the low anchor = 10.2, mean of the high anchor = 10.7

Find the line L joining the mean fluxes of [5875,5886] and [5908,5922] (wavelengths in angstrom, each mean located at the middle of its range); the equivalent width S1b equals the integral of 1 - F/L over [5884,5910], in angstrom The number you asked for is 2.7 angstrom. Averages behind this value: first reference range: 10.1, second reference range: 10.4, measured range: 9.18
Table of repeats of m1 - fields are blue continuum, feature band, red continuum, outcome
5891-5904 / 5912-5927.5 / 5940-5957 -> -1.6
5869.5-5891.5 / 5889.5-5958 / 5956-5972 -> 0.6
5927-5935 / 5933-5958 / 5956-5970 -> -0.2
